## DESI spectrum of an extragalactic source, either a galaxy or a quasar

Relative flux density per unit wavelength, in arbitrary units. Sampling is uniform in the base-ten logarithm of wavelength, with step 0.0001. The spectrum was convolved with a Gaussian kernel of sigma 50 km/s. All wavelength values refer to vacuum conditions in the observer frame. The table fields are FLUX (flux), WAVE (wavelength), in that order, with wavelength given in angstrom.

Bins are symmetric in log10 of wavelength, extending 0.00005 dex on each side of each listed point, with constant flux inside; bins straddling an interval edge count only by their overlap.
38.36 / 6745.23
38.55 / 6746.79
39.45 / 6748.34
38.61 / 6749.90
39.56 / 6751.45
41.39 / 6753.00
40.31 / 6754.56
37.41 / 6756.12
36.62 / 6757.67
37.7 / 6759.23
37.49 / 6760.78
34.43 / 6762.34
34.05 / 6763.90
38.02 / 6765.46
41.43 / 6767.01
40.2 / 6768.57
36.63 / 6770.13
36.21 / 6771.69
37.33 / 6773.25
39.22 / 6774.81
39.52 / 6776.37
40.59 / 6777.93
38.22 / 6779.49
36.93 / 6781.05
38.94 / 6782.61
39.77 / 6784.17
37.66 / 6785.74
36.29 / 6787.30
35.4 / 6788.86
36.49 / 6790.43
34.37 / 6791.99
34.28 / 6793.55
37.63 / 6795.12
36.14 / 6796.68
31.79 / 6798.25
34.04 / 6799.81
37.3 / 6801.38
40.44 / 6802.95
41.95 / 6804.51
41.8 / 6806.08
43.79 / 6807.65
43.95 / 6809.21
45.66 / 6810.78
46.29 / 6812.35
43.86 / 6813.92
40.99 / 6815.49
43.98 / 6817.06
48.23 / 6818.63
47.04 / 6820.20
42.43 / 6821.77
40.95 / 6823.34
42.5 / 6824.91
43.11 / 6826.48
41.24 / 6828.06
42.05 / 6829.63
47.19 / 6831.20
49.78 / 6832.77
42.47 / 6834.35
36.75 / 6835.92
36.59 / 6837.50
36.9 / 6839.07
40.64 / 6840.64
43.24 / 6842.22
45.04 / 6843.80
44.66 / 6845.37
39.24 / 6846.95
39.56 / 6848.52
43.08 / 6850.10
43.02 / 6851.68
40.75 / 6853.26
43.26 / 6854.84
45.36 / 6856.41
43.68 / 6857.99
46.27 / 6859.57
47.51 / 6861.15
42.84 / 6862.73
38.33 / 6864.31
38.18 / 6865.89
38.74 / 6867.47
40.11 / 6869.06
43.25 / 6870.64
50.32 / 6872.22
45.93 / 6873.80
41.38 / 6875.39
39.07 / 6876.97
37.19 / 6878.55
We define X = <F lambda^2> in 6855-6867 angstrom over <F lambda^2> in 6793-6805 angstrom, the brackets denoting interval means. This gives 1.2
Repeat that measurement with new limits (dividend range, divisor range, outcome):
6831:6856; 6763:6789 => 1.12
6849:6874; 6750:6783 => 1.16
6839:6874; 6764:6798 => 1.16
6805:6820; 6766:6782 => 1.16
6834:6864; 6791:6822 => 1.05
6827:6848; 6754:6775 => 1.14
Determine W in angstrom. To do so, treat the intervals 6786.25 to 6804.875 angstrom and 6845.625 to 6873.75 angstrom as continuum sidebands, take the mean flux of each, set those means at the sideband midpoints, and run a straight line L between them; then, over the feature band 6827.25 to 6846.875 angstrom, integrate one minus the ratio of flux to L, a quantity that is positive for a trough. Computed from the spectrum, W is -0.8 angstrom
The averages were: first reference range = 36.2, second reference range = 42.7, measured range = 42.1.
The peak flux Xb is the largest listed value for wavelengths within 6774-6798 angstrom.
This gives 40.59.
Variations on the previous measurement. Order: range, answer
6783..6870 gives 49.78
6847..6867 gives 47.51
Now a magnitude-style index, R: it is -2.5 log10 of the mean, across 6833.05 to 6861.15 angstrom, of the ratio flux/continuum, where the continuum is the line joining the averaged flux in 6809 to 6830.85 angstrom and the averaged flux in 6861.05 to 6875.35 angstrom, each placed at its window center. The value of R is 0.02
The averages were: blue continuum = 43.8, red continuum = 42.5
